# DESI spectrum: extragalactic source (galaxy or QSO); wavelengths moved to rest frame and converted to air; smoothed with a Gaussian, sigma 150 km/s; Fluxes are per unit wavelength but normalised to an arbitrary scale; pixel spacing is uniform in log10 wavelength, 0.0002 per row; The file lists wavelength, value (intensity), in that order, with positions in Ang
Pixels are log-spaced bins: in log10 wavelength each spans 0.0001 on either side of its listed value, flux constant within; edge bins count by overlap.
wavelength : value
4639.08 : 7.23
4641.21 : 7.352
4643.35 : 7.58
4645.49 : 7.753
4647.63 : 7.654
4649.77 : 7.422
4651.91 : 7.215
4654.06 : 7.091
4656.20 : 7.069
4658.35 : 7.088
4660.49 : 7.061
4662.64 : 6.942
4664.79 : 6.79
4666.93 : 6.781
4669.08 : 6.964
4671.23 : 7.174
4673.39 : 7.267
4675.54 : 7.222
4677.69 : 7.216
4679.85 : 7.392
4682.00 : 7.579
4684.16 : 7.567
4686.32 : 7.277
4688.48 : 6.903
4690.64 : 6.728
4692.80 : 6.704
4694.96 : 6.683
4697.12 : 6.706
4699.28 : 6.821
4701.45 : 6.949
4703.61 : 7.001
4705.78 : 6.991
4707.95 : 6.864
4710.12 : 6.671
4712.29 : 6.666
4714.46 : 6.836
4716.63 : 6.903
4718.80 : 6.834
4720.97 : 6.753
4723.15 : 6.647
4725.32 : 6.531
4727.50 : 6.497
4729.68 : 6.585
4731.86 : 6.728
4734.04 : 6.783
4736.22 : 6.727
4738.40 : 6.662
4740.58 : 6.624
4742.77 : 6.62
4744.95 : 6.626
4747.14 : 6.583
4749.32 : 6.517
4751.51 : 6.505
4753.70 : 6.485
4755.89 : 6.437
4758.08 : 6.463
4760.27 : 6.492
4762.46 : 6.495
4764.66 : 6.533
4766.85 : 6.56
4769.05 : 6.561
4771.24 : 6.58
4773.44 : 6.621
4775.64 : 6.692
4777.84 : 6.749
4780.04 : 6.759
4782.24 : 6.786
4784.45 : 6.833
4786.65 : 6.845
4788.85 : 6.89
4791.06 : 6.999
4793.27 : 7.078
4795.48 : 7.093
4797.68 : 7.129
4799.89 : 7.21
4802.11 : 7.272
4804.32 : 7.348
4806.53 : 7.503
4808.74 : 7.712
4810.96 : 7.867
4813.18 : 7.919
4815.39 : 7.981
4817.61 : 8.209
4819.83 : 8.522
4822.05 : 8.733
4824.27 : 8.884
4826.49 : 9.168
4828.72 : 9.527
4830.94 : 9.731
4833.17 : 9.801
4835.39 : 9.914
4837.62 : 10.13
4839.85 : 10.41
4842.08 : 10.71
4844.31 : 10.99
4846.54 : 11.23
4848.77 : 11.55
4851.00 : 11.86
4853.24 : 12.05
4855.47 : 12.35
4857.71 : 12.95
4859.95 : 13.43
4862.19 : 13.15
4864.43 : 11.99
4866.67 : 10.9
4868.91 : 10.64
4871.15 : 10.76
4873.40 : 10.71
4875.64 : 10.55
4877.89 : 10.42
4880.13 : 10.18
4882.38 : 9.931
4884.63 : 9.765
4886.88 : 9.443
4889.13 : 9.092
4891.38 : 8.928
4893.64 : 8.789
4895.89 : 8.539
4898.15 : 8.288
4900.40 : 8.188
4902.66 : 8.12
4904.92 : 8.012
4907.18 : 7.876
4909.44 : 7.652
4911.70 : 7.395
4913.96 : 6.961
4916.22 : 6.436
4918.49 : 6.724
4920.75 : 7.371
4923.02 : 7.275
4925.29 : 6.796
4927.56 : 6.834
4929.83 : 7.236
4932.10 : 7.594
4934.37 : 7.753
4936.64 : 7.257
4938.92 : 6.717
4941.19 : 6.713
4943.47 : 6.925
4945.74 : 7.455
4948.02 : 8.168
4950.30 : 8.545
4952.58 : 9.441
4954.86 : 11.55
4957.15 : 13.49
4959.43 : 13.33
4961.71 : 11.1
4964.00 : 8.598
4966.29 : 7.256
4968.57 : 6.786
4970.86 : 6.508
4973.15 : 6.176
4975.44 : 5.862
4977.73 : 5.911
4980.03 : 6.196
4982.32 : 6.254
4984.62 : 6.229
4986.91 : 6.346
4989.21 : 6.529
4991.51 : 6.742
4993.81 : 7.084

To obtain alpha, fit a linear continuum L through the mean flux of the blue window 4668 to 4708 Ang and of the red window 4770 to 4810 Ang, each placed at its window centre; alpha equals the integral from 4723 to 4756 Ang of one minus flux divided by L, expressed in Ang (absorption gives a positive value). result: 2.0 Ang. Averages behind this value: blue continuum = 7.06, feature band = 6.6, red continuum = 7.01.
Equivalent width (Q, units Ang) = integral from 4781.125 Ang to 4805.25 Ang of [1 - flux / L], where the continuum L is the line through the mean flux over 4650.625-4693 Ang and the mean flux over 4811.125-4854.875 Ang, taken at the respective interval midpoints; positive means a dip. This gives 5.6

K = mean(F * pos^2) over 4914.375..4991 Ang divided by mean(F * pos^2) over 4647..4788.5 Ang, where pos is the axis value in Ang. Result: 1.2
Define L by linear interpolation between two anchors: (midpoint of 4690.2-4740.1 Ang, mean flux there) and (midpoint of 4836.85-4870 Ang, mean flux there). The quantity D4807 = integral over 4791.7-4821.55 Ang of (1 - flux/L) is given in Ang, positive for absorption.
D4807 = 7.1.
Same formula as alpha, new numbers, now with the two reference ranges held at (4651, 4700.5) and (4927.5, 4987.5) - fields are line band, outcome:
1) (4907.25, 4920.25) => 1.08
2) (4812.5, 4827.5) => -2.04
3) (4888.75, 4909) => -1.73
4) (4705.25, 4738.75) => 2.16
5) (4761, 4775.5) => 1.51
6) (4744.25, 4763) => 1.99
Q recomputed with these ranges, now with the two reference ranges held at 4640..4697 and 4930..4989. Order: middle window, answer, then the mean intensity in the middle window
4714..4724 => 0.7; 6.8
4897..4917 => 0.2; 7.68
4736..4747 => 1.1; 6.64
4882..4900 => -3.0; 9.03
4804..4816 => -0.3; 7.74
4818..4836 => -4.0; 9.23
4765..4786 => 2.1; 6.68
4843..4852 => -4.5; 11.4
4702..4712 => 0.5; 6.87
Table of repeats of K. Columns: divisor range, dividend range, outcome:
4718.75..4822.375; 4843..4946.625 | 1.39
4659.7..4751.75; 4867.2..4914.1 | 1.44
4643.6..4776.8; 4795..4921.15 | 1.45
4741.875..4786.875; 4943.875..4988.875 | 1.33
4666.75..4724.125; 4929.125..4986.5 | 1.27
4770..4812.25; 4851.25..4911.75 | 1.48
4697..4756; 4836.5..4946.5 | 1.47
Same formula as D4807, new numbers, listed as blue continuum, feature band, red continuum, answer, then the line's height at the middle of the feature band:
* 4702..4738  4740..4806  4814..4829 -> 8.4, 7.75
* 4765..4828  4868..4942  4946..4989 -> -4.5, 7.87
